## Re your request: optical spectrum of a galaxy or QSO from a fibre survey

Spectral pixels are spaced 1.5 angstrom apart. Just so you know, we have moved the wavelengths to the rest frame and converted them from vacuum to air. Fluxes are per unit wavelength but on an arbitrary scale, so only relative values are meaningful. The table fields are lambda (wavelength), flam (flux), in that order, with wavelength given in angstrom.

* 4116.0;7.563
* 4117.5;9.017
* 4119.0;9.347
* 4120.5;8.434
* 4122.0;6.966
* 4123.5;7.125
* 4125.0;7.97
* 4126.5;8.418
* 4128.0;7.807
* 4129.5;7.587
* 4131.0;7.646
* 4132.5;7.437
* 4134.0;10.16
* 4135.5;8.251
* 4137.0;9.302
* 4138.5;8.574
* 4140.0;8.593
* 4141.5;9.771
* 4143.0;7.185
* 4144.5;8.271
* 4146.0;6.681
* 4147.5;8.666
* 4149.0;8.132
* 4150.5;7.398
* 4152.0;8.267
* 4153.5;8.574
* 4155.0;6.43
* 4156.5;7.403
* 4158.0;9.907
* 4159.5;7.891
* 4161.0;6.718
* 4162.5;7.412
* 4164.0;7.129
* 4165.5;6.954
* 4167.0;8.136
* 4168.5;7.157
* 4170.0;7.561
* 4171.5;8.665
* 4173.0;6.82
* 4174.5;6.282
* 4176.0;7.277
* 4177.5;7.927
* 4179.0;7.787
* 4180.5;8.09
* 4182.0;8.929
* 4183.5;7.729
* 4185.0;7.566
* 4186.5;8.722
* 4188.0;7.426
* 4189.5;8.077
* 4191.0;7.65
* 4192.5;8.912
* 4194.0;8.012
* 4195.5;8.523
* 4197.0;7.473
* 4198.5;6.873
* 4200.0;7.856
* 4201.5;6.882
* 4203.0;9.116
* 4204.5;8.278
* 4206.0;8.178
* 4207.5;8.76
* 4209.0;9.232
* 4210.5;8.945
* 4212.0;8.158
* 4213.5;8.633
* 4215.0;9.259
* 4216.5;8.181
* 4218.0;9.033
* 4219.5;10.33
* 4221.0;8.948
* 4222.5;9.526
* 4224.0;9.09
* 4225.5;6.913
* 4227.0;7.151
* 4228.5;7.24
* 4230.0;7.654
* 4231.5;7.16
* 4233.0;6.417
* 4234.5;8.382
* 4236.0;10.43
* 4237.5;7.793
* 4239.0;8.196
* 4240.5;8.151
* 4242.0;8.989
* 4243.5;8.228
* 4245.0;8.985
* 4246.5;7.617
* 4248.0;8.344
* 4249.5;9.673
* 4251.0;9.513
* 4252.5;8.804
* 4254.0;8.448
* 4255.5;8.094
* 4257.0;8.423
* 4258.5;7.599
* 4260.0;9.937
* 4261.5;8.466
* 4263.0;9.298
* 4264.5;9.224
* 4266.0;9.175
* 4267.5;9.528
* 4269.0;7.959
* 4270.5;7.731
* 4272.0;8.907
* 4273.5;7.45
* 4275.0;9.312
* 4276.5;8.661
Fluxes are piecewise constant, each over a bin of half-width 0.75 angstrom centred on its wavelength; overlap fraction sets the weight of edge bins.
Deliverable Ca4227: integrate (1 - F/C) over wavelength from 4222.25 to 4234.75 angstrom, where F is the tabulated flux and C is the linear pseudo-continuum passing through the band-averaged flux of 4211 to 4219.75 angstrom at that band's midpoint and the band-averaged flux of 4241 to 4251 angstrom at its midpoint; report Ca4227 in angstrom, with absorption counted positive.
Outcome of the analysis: 1.6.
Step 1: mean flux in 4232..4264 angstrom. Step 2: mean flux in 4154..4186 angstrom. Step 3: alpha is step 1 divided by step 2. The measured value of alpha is 1.12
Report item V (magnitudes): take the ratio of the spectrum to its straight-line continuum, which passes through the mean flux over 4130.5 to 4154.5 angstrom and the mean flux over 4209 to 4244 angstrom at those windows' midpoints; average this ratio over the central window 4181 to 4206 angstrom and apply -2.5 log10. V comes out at 0.05 mag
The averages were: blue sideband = 8.29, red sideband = 8.4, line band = 8.01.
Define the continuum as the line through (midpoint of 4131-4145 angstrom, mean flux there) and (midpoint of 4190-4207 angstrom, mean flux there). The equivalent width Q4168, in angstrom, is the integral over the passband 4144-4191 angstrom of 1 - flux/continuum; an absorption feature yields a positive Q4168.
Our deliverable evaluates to 3.1 angstrom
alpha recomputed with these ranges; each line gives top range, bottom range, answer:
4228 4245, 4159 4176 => 1.11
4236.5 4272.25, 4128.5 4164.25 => 1.07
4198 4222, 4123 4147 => 1.05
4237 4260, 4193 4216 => 1.03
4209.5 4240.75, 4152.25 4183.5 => 1.09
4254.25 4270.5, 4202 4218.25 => 1.01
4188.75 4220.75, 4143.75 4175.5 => 1.10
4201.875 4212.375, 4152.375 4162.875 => 1.11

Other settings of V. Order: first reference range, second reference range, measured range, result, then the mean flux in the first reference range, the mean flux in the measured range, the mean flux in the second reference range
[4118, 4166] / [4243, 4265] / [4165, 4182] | 0.09 mag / 8.02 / 7.58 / 8.71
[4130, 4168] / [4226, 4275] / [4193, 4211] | 0.01 mag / 8.03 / 8.18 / 8.41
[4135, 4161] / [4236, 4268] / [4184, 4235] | 0.04 mag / 8.15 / 8.19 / 8.72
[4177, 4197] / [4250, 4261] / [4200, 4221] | -0.05 mag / 8.08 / 8.67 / 8.71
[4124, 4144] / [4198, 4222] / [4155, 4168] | 0.11 mag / 8.35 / 7.61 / 8.57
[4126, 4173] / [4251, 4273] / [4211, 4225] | -0.07 mag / 7.98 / 8.98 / 8.7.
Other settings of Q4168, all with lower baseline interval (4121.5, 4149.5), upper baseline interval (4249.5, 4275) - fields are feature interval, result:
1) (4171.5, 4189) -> 1.3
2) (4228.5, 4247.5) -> 1.0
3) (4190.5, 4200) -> 0.6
